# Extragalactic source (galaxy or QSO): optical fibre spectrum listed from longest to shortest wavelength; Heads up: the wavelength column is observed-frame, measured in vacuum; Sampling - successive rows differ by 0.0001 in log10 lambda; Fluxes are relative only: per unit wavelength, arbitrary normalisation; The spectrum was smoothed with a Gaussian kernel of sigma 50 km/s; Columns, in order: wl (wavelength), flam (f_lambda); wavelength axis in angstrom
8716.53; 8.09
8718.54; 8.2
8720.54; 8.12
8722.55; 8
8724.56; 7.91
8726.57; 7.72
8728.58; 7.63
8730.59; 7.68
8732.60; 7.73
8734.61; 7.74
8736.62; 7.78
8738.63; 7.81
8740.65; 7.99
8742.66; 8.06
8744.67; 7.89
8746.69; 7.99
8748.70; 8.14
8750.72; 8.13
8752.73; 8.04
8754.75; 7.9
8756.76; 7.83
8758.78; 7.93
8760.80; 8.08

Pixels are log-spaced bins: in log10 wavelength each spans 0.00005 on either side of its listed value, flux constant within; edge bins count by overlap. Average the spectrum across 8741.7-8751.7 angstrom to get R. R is 8.04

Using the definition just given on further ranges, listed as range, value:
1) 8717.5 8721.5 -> 8.17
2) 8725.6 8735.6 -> 7.7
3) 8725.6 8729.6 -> 7.67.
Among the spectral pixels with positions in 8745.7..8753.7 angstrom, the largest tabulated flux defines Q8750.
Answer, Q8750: 8.14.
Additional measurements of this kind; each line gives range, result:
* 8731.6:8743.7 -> 8.06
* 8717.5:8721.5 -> 8.2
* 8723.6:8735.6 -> 7.91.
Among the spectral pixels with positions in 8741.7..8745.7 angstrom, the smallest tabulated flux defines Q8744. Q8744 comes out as 7.89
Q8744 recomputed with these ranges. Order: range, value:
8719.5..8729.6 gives 7.63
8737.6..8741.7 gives 7.81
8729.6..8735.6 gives 7.68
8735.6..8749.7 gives 7.78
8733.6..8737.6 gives 7.74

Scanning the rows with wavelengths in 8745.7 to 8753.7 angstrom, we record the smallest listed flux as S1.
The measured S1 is 7.99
